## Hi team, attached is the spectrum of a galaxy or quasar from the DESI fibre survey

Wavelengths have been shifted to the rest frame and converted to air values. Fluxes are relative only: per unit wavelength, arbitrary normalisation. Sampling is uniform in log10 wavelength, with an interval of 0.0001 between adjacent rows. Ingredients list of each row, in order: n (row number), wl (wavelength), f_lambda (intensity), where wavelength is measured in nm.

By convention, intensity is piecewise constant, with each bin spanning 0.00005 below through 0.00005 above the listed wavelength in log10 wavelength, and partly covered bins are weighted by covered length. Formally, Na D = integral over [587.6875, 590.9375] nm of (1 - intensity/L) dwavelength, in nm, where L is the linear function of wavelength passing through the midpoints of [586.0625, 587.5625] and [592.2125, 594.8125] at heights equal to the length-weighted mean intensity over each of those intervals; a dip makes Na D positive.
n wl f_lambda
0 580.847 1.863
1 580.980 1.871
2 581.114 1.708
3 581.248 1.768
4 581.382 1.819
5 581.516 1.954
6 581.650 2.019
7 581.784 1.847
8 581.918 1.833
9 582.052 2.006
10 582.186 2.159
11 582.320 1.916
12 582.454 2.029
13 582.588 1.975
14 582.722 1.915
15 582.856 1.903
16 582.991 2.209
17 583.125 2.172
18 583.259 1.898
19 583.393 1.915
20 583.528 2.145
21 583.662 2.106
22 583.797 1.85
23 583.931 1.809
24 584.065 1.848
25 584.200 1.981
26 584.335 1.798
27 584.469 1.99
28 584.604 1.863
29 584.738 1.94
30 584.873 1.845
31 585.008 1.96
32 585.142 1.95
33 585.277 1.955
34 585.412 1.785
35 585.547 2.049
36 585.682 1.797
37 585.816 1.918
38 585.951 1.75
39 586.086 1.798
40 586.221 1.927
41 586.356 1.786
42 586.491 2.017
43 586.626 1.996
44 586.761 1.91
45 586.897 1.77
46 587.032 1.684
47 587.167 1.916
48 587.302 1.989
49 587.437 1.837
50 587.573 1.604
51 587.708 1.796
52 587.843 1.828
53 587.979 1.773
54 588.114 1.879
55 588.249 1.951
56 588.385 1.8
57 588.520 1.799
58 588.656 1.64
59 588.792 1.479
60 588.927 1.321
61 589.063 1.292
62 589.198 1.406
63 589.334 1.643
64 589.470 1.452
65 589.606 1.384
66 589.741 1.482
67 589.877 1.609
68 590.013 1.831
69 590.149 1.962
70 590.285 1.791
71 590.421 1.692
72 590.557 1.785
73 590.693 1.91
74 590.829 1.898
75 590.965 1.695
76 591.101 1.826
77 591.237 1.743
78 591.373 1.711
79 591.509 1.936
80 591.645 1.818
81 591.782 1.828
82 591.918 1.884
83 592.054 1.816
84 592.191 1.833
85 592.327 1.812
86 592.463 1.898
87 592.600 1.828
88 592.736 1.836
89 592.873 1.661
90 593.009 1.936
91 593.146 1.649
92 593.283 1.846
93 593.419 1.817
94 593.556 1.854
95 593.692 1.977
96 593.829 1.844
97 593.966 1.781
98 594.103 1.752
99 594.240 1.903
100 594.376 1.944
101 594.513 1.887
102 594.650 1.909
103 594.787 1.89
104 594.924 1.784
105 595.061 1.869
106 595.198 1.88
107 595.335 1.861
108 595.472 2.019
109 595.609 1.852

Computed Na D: 0.307 nm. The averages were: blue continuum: 1.87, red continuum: 1.84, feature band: 1.68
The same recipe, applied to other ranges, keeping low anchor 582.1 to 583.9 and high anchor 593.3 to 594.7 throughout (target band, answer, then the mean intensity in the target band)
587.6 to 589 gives 0.16 nm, 1.72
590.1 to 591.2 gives 0.05 nm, 1.82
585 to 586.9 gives 0.08 nm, 1.89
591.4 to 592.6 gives 0.03 nm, 1.85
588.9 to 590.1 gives 0.26 nm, 1.5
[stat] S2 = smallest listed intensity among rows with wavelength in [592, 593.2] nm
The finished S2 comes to 1.649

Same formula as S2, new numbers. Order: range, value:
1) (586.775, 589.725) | 1.292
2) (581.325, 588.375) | 1.604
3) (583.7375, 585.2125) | 1.798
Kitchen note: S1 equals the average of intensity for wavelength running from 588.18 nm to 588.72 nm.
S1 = 1.8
